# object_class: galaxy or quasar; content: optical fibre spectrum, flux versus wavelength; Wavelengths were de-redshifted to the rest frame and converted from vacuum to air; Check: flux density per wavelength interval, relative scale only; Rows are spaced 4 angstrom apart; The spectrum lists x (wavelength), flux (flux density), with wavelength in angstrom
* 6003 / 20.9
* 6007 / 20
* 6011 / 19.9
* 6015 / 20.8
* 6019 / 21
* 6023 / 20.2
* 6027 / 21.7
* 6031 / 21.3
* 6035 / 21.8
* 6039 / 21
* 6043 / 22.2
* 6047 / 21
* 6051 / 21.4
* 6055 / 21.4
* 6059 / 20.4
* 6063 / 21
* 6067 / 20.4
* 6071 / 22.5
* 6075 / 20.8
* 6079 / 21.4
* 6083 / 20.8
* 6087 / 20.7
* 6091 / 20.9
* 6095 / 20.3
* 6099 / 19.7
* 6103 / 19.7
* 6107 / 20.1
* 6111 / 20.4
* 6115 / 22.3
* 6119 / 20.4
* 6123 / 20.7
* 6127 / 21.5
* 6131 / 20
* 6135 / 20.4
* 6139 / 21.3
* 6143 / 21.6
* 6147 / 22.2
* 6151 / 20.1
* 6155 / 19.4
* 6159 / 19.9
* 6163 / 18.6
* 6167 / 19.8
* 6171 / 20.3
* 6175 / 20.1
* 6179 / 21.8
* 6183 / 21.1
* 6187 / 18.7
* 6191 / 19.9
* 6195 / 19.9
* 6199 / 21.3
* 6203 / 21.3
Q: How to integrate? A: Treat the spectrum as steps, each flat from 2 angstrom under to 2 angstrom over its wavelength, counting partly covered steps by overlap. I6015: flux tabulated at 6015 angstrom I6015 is 20.8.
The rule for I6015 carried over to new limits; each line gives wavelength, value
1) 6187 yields 18.7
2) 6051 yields 21.4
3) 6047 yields 21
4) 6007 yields 20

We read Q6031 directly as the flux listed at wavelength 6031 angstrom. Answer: 21.3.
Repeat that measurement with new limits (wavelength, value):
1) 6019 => 21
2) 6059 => 20.4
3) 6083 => 20.8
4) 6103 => 19.7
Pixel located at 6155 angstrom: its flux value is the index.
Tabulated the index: 19.4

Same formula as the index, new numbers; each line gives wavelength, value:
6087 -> 20.7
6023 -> 20.2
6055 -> 21.4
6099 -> 19.7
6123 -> 20.7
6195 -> 19.9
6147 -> 22.2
